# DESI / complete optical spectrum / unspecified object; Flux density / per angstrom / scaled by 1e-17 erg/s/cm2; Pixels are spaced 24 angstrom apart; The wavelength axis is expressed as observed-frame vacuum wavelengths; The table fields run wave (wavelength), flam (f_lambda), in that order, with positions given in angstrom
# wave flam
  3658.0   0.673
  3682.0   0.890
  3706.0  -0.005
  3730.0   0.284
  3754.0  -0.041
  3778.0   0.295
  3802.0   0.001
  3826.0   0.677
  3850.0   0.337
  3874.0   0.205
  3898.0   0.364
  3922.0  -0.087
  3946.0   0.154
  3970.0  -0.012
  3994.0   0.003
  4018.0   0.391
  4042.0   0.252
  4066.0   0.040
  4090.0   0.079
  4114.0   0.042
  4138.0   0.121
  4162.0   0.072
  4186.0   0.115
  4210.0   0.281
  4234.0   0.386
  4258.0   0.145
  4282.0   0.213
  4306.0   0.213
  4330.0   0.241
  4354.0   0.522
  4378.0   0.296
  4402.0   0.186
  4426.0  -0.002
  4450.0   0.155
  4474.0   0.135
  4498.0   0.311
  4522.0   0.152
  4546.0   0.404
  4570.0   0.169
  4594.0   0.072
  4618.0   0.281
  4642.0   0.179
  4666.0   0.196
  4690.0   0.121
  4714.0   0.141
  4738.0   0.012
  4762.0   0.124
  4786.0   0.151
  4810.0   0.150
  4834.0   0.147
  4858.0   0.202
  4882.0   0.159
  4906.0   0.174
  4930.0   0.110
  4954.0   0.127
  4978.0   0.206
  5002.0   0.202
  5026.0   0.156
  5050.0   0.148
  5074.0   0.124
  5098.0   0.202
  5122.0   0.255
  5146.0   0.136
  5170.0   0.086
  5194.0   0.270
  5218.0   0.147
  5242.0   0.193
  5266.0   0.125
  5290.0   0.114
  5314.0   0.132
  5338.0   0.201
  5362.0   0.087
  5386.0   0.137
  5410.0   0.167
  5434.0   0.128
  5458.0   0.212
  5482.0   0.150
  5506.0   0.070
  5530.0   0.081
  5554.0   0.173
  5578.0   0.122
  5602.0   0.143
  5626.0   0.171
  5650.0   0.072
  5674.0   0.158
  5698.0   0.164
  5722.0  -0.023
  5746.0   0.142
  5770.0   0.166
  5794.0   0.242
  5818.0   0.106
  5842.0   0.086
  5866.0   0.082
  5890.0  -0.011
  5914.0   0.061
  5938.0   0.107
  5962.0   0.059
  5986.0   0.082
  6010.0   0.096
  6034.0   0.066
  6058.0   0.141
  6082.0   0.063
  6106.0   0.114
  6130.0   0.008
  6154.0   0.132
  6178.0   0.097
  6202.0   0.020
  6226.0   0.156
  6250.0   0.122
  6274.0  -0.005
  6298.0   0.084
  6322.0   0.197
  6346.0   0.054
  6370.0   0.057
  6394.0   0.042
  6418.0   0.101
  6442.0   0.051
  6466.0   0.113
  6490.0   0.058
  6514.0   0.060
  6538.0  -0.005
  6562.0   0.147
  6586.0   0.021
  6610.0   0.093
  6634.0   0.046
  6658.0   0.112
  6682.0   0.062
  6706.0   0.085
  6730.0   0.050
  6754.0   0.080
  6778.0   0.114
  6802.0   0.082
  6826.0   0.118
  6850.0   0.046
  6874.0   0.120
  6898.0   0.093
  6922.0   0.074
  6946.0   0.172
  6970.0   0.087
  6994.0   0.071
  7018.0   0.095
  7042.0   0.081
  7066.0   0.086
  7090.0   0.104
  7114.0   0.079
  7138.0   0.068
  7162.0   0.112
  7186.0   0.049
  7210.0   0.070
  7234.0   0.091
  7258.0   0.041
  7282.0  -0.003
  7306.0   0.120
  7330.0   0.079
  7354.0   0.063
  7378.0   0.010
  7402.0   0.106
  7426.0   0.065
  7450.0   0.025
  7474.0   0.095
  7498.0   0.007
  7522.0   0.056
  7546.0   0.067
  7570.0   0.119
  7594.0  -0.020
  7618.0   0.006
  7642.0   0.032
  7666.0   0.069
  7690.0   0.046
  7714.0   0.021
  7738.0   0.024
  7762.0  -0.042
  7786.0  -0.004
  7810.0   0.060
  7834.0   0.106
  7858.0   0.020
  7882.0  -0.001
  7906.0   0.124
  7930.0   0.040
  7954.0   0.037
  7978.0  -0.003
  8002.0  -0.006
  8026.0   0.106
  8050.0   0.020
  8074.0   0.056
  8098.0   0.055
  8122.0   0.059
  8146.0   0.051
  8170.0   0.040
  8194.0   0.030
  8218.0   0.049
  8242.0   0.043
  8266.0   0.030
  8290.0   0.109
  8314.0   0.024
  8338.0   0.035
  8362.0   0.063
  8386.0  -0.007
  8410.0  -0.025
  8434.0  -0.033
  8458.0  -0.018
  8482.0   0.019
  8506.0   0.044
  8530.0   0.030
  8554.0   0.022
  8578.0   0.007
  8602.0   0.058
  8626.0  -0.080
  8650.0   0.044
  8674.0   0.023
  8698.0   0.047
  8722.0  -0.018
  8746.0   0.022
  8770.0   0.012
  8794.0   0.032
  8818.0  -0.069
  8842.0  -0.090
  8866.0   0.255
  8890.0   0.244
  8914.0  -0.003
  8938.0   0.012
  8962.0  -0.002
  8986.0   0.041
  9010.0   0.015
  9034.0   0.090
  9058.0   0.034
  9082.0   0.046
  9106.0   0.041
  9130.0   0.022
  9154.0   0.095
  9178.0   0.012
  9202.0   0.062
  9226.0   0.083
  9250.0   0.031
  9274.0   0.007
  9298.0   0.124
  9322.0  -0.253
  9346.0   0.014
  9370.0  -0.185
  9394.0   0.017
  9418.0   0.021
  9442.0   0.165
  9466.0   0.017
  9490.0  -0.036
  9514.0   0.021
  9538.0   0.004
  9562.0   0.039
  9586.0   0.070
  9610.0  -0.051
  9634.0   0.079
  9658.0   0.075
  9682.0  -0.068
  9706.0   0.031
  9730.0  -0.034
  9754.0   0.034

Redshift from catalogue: 1.38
